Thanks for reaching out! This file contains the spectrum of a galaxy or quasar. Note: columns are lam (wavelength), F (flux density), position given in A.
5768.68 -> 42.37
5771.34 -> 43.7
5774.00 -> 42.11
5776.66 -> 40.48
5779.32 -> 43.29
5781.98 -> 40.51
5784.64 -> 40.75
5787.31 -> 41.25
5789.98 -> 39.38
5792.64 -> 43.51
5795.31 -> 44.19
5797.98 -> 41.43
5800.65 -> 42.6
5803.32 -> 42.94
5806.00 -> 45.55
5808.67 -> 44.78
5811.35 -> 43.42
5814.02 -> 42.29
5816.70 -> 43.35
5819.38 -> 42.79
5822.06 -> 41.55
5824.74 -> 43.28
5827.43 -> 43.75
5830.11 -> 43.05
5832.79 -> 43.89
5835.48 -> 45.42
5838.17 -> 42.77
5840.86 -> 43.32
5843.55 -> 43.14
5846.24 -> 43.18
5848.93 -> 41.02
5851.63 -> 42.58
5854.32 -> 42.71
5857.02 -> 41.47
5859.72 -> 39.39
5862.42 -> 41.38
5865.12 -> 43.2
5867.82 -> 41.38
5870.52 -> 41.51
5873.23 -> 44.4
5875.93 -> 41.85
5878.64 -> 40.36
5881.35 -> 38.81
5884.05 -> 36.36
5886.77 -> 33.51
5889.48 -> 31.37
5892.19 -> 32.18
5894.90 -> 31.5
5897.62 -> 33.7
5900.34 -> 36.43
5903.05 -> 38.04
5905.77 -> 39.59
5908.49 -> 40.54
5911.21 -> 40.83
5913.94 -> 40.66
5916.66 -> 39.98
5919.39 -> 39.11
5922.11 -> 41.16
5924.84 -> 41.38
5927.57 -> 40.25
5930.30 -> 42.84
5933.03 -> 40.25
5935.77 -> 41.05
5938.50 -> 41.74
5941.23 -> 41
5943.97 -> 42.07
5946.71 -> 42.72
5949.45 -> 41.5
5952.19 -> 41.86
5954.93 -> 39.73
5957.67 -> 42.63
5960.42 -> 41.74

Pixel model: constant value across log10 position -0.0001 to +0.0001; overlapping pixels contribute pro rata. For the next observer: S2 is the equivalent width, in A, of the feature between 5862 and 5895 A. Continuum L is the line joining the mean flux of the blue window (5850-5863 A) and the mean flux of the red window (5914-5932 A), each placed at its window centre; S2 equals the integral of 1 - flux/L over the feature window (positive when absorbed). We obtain 2.2 A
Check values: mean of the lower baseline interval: 41.5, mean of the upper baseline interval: 40.8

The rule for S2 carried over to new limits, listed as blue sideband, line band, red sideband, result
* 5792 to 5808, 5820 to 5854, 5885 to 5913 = -2.08 A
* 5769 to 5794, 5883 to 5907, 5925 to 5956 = 3.92 A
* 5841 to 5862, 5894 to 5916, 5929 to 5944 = 1.99 A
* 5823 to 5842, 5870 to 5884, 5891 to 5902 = -1.62 A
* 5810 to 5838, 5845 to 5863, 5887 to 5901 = -1.33 A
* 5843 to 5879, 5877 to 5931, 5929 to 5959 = 5.01 A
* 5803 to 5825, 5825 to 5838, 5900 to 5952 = -0.28 A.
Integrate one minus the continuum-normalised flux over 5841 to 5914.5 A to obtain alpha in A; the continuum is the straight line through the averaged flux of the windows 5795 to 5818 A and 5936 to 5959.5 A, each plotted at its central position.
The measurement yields 5.5 A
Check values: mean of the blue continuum 43.4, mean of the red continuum 41.6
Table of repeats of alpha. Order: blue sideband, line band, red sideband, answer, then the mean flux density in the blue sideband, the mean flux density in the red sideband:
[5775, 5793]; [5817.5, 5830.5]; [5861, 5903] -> -0.99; 41.2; 37.9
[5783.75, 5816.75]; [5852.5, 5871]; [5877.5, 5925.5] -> -0.97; 42.7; 37.5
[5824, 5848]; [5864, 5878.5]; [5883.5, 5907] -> -1.54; 43.5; 34.7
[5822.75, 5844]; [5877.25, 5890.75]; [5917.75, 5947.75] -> 1.98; 43.5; 41.2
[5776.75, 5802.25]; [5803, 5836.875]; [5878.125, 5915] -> -2.71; 41.8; 36.6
